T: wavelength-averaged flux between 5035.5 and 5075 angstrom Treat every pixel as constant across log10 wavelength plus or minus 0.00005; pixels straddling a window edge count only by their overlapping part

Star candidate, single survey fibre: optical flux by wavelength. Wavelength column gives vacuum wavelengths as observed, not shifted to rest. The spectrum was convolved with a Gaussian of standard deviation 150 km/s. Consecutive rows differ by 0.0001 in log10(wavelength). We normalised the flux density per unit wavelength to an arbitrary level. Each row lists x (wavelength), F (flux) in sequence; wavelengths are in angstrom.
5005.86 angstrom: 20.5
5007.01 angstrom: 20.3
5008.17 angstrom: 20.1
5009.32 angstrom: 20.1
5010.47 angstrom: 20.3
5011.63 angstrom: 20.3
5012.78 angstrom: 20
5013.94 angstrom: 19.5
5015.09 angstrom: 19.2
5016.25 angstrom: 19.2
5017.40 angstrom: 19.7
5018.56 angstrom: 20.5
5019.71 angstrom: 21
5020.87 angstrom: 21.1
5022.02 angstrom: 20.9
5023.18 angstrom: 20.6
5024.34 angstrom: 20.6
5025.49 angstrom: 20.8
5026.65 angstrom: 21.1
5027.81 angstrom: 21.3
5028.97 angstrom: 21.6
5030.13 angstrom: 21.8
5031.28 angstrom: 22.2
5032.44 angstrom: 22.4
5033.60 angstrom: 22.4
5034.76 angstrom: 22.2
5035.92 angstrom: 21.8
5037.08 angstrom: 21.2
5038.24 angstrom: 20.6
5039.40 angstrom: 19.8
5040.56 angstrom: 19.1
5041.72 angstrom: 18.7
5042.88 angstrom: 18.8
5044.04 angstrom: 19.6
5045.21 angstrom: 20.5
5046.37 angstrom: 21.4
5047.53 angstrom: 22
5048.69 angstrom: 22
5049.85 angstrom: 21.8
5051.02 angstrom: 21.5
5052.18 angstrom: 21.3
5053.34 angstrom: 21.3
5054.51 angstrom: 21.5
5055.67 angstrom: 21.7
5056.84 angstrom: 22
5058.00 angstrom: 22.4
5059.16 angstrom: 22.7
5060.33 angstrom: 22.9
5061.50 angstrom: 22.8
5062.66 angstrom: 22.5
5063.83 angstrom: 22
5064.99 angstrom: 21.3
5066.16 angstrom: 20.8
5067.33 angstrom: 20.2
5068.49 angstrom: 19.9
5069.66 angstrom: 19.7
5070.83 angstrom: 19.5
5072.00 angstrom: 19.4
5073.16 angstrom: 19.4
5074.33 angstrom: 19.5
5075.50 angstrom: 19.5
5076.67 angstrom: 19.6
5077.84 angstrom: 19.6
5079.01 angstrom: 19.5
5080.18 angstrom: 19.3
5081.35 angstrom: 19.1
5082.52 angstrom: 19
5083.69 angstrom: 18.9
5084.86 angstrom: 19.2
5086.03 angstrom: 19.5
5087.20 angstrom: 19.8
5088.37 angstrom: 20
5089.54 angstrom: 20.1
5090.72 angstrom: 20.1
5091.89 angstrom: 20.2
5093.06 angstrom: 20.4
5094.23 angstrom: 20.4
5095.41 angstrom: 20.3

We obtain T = 20.9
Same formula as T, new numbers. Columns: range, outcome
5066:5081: 19.6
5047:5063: 22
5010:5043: 20.7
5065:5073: 20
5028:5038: 21.9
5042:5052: 20.9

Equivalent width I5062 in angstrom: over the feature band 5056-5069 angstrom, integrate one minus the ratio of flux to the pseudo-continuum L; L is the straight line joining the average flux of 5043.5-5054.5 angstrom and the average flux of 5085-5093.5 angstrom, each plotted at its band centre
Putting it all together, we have -0.6 angstrom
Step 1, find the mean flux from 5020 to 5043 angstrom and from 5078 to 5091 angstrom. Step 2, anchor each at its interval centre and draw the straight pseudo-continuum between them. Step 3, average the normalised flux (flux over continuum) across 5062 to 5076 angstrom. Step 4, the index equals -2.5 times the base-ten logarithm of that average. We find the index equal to -0.02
